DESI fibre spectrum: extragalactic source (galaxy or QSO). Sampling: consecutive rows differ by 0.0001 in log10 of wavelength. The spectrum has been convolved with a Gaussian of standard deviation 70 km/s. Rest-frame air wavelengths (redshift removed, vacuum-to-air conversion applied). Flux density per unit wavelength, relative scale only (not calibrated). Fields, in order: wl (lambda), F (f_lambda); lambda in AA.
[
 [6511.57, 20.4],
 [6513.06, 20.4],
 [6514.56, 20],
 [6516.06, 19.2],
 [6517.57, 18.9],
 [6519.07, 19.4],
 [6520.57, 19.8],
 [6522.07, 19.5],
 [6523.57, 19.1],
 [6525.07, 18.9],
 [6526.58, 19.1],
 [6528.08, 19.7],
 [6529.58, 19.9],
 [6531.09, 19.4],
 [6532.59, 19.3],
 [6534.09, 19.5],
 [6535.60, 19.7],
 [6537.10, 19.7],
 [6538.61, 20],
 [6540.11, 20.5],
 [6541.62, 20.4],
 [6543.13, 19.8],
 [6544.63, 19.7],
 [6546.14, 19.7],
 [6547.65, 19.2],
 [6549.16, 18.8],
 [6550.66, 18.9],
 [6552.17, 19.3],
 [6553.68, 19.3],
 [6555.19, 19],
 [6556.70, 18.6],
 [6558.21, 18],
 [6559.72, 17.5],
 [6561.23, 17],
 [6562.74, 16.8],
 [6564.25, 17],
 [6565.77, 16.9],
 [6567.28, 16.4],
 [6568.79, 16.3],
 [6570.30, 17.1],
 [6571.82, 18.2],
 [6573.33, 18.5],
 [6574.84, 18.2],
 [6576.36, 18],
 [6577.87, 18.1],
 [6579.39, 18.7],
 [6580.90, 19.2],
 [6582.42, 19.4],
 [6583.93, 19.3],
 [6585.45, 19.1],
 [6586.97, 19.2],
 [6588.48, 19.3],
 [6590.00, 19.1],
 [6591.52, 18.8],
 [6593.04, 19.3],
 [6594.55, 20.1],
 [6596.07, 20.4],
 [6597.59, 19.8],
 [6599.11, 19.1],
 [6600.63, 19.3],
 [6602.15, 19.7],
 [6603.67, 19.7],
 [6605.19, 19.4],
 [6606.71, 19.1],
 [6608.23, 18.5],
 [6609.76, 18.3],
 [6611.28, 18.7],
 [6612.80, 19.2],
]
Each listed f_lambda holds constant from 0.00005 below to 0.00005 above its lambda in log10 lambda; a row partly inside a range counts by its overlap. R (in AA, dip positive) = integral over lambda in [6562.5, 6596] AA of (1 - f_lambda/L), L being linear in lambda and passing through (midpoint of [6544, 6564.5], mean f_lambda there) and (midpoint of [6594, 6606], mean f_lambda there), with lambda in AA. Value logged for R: 1.4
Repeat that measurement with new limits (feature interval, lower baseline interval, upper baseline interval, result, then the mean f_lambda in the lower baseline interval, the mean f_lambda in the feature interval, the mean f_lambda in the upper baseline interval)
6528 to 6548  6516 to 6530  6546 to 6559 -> -0.7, 19.3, 19.8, 18.9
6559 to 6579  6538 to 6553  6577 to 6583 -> 1.7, 19.6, 17.4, 18.8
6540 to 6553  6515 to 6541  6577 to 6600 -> -0.1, 19.5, 19.5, 19.3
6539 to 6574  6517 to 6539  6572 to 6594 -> 1.4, 19.5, 18.4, 18.9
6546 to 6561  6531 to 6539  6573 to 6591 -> 0.5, 19.6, 18.7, 18.8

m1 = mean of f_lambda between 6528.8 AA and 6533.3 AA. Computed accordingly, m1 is 19.5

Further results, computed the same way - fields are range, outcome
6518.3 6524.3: 19.5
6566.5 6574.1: 17.3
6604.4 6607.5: 19.3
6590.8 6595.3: 19.4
